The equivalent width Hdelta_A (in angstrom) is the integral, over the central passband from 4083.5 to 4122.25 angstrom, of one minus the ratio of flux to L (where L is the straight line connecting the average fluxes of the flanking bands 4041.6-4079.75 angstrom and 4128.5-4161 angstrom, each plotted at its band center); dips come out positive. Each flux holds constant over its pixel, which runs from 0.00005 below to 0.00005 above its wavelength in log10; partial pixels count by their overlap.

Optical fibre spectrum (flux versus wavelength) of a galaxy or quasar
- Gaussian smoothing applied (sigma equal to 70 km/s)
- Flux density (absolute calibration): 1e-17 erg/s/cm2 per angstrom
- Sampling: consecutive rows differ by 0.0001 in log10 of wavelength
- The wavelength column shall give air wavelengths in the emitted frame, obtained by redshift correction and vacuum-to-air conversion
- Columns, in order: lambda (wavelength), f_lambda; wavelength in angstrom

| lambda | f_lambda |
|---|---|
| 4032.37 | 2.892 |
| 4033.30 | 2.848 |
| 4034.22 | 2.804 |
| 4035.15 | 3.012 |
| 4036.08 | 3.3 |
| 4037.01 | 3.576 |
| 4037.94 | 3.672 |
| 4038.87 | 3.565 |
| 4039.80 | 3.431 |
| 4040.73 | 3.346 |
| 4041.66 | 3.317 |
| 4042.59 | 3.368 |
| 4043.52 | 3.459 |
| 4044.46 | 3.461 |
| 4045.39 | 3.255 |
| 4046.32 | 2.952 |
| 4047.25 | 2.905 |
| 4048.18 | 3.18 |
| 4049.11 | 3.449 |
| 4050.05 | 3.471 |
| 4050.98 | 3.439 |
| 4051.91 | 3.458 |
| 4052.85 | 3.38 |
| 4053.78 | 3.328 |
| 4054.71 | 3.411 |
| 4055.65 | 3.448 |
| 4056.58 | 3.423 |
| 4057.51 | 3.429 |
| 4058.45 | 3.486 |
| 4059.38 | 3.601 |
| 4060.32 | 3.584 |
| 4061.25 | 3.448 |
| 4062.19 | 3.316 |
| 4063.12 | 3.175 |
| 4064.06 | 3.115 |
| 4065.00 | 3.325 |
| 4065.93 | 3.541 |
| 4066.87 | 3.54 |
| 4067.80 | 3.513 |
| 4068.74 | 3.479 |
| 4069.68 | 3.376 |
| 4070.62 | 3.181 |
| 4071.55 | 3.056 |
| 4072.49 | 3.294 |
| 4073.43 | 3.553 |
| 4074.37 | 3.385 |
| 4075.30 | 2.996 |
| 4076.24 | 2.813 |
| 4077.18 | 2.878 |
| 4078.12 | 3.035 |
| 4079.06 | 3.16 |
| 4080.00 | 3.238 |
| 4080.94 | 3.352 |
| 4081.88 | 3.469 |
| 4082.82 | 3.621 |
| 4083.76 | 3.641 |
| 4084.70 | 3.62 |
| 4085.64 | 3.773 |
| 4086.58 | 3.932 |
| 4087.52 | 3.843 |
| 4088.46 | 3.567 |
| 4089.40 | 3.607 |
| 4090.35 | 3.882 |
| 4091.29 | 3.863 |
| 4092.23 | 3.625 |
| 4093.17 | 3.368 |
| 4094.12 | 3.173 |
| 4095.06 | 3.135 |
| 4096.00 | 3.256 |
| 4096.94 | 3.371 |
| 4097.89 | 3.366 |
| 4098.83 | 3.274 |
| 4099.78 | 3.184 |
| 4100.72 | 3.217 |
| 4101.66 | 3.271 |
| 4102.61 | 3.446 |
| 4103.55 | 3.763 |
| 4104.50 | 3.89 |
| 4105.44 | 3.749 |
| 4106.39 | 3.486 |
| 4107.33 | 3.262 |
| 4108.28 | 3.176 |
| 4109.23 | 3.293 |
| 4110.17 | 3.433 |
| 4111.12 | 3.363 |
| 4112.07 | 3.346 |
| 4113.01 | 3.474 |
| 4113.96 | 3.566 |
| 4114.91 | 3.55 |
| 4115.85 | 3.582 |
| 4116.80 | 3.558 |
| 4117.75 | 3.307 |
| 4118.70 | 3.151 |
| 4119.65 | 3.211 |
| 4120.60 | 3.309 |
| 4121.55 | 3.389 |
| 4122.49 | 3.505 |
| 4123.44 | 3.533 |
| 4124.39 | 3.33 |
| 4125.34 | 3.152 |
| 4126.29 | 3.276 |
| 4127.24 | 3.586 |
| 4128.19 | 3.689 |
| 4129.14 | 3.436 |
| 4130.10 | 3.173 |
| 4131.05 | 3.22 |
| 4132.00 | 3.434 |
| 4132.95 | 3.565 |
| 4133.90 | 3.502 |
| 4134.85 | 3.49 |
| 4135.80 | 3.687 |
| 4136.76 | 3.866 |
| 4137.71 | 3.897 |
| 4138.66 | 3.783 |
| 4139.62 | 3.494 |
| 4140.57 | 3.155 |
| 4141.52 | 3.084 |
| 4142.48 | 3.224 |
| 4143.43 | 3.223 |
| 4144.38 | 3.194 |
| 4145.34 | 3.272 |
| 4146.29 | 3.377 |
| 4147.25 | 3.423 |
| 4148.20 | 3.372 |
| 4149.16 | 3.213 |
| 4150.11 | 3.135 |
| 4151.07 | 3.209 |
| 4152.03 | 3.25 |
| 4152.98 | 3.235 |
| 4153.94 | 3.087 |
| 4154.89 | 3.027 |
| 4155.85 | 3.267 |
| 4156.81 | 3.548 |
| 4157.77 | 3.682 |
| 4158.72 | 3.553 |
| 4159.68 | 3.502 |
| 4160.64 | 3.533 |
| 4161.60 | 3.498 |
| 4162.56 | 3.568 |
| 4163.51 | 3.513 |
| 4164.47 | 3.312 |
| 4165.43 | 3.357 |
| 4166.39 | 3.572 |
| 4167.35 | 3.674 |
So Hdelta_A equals -1.4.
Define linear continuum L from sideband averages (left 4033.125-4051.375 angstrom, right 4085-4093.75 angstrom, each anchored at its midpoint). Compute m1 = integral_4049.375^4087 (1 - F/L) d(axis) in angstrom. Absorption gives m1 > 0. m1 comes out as 1.49 angstrom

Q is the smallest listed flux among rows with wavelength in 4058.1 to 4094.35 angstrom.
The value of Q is 2.813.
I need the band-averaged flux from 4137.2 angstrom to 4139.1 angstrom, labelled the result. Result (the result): 3.85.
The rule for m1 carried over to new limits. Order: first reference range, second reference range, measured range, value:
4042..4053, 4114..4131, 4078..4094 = -1.0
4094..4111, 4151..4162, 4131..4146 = -0.3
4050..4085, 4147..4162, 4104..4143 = -1.1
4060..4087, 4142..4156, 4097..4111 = -0.4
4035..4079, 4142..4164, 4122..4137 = -0.5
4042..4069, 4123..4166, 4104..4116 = -0.3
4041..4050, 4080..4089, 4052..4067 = 0.0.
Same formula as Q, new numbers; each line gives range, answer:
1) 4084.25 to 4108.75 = 3.135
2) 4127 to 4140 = 3.173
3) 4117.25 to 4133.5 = 3.151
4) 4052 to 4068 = 3.115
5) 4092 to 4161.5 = 3.027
